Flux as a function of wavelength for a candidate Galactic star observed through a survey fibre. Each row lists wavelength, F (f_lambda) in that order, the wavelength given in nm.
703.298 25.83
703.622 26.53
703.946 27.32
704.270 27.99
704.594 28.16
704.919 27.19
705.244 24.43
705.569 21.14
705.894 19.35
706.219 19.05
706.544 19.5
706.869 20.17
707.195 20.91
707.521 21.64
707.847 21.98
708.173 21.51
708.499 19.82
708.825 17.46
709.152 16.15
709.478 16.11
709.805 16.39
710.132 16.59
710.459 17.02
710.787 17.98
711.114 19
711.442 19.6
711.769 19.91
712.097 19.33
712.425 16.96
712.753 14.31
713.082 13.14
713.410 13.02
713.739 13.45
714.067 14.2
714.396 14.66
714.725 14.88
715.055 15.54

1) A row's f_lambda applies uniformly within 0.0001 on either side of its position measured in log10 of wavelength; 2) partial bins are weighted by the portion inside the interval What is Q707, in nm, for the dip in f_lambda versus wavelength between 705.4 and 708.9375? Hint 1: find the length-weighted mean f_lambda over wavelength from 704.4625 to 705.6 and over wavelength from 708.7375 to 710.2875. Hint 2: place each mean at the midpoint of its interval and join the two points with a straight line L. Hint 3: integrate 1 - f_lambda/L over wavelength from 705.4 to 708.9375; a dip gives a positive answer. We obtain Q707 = 0.13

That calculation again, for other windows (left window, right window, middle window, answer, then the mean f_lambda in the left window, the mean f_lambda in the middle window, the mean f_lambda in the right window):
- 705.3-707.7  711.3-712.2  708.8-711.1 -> 0.35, 20.4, 16.9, 19.6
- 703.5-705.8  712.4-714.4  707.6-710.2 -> 0.23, 25.9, 18.4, 14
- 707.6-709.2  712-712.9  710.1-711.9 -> -0.07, 19.7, 18.5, 16.7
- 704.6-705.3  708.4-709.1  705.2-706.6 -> 0.23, 26.5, 20.5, 18.1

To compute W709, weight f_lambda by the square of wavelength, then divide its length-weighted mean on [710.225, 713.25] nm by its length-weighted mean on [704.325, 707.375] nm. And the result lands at 0.79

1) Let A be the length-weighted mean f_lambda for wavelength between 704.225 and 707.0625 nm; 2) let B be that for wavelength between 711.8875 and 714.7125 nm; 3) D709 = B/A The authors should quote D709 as 0.7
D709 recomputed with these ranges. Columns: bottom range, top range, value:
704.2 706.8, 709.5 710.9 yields 0.73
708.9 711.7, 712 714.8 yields 0.85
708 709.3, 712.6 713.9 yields 0.72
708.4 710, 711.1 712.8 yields 1.08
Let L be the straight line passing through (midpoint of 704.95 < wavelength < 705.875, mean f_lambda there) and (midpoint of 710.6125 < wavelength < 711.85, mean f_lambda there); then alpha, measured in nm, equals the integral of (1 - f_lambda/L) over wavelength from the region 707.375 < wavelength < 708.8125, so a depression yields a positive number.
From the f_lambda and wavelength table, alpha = 0.02 nm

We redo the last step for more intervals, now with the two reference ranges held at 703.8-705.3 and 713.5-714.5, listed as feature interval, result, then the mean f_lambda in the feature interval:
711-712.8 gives -0.16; 18.4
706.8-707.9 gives 0.10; 21.2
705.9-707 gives 0.22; 19.5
